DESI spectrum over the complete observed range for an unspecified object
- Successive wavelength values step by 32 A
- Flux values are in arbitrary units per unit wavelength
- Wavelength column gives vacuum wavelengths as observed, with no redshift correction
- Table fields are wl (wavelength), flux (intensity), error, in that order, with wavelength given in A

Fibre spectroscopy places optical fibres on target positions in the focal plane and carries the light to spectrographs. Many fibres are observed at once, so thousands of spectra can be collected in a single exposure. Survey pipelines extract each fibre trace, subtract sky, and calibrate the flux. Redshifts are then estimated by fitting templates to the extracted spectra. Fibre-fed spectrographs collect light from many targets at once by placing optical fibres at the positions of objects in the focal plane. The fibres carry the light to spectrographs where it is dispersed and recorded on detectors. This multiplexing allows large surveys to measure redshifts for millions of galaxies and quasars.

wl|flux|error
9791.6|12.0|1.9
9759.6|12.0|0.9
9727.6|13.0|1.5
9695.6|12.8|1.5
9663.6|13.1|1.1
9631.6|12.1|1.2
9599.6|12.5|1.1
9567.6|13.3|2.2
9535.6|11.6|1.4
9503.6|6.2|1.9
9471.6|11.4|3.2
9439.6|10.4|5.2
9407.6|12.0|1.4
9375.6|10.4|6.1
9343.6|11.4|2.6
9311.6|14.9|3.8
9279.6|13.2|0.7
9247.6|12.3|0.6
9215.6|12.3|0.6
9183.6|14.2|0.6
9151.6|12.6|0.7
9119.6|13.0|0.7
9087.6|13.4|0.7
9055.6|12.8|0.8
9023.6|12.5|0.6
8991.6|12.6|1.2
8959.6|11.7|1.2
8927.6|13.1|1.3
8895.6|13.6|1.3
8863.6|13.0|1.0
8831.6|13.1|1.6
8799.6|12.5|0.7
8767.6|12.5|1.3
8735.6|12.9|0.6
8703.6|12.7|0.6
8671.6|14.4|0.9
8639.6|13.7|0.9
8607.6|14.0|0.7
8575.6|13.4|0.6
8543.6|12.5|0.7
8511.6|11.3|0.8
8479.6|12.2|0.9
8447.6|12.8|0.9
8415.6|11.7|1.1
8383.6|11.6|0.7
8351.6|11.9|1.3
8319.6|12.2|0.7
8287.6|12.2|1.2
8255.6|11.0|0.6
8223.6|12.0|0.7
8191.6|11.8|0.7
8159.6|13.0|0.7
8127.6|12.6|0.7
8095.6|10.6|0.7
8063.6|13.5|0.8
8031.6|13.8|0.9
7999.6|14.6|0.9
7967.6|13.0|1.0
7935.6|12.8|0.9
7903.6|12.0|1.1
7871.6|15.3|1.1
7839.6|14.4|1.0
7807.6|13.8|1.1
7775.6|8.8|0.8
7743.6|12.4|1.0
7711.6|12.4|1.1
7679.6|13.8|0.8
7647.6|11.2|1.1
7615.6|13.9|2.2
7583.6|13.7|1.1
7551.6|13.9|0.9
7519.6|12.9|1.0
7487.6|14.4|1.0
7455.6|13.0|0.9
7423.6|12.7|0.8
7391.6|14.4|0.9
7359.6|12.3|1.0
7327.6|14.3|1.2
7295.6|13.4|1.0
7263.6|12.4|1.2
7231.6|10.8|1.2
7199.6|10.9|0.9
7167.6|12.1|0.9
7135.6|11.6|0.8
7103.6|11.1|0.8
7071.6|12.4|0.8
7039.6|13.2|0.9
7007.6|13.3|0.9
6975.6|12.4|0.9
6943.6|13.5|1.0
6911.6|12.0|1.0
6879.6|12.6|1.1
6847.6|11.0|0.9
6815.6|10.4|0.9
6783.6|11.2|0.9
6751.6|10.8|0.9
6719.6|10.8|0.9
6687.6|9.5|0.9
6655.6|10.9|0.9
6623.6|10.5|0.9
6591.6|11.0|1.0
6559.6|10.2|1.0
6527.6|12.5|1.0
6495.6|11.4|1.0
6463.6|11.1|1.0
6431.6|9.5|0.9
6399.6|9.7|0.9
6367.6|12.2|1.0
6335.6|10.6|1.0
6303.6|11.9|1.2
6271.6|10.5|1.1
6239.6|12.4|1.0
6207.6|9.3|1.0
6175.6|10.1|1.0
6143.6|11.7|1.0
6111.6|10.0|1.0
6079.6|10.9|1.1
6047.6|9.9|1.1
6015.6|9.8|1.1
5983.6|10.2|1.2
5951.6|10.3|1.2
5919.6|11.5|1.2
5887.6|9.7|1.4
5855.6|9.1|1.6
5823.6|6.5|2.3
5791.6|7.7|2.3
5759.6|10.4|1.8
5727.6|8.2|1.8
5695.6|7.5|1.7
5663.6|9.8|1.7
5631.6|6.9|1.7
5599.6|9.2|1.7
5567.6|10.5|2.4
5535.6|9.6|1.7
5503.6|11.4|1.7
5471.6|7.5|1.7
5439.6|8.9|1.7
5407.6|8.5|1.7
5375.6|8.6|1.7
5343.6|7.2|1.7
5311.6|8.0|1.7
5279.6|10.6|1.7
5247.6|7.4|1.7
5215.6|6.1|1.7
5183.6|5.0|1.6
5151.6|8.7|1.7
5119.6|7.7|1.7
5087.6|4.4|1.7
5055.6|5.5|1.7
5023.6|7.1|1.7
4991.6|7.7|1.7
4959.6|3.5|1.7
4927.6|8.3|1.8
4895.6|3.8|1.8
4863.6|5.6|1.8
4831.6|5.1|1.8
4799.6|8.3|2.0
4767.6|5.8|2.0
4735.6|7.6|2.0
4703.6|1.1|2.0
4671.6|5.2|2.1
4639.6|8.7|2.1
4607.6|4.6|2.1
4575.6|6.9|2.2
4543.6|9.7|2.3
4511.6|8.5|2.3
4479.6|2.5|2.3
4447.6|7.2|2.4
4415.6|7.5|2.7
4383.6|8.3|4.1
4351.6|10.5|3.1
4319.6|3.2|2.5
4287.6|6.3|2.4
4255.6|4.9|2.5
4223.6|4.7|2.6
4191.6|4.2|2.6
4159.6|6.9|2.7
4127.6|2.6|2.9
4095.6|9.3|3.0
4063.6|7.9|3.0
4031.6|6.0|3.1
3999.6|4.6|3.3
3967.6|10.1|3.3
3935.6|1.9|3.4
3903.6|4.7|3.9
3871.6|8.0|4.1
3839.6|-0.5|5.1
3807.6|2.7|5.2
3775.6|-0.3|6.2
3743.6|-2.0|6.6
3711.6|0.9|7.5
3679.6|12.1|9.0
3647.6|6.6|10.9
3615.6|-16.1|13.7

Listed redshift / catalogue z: 0.318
